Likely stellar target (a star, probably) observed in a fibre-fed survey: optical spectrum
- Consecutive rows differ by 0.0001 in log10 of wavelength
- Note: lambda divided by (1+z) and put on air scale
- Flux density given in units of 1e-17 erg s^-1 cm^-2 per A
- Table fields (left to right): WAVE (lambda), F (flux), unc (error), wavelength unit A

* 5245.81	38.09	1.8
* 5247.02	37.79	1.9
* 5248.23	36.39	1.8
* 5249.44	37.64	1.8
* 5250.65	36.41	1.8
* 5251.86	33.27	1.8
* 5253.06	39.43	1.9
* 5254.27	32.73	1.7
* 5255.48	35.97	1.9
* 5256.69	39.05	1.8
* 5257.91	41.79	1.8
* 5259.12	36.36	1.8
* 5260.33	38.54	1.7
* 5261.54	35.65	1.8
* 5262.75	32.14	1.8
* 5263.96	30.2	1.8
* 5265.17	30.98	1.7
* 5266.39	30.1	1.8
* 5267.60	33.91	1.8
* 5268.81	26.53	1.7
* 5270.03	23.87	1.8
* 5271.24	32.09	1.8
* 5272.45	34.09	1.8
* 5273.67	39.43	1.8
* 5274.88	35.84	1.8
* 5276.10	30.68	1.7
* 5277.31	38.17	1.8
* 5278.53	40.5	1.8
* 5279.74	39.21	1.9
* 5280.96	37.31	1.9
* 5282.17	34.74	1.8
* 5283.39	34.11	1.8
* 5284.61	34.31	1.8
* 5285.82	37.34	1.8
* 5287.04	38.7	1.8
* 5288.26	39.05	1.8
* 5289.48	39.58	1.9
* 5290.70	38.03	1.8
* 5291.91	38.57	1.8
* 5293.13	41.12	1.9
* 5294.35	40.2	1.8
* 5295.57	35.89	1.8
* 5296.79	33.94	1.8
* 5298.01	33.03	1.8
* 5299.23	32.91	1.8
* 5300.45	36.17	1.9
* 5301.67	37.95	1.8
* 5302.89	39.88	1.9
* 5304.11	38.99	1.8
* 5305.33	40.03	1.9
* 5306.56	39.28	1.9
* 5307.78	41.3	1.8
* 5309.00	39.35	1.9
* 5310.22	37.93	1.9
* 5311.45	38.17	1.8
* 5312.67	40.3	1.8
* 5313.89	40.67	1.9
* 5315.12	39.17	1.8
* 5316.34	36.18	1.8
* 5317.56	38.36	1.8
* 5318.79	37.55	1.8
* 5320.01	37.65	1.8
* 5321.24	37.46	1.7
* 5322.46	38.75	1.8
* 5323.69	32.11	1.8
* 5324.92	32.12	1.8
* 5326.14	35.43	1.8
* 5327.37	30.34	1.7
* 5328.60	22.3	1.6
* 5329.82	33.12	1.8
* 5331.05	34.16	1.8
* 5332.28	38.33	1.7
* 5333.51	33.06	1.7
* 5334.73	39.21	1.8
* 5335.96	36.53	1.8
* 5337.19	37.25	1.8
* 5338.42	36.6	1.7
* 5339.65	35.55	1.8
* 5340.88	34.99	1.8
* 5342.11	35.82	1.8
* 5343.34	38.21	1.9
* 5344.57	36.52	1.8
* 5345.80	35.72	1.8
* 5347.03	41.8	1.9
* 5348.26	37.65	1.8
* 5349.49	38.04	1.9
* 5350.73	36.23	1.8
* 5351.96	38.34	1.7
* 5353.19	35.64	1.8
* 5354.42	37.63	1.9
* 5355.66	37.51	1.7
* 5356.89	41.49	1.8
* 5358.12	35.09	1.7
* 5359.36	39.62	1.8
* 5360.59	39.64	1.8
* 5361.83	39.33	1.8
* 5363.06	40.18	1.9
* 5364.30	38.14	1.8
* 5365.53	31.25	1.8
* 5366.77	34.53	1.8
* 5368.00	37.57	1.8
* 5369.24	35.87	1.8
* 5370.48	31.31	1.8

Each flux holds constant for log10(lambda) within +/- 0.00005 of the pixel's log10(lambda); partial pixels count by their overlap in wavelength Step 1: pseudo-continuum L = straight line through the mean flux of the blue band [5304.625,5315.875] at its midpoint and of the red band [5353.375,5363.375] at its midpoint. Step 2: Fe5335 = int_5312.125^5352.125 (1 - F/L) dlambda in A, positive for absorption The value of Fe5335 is 3.0 A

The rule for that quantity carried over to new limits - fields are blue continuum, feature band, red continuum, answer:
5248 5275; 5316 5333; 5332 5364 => 1.0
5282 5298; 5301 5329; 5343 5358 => 0.3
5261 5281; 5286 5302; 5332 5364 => -1.2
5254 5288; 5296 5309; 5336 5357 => -0.6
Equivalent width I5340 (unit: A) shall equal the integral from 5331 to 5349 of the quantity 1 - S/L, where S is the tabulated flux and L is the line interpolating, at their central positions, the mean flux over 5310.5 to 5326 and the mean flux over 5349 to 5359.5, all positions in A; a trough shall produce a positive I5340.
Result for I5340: 0.31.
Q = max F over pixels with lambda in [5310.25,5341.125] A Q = 40.67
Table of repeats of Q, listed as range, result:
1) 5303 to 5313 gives 41.3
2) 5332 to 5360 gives 41.8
